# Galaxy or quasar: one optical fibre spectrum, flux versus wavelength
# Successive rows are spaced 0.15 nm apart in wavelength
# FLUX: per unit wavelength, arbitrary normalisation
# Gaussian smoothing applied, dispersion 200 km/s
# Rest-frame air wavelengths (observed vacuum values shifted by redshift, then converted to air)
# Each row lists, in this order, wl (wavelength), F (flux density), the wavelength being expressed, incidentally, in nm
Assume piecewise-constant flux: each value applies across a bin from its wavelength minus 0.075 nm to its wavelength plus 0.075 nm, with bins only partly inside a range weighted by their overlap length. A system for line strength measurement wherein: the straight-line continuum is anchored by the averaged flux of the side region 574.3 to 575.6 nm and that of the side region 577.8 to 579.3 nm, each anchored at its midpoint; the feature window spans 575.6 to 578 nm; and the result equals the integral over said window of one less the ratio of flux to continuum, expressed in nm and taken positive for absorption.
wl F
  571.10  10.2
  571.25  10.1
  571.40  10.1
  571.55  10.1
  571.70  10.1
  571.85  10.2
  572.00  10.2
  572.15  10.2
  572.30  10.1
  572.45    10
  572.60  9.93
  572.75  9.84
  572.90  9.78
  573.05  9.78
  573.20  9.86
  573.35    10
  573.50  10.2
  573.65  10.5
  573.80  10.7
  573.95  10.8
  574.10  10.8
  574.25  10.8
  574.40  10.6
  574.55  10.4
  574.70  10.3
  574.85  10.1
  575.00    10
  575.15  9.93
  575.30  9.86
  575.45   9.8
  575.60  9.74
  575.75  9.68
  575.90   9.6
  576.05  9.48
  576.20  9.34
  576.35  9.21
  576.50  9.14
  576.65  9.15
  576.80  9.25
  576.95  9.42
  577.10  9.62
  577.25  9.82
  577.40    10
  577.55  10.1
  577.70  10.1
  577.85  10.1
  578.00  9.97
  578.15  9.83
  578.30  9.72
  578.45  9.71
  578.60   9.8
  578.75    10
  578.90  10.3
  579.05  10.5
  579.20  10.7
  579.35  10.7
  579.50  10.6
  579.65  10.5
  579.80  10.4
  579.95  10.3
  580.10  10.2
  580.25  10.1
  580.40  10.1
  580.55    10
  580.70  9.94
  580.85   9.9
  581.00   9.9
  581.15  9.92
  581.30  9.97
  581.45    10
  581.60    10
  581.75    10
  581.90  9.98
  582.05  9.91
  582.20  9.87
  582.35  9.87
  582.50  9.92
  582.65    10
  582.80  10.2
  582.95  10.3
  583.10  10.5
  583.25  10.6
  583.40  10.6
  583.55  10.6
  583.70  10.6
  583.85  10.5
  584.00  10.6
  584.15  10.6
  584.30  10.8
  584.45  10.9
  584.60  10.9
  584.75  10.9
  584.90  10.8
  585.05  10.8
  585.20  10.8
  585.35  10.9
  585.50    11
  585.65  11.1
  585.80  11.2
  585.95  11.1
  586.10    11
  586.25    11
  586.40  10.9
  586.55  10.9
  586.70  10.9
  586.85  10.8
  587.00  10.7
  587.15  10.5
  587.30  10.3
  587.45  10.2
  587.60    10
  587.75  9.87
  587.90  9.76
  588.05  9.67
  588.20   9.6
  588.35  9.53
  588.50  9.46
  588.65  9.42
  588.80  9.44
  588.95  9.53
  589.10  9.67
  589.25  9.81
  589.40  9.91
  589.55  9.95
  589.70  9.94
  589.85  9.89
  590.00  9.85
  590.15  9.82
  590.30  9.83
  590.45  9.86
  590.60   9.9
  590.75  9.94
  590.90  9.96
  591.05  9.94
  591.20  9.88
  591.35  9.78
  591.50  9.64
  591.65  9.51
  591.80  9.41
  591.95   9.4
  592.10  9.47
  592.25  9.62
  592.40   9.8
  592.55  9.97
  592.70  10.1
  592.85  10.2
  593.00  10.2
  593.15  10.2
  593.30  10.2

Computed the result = 0.113 nm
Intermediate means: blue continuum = 10.1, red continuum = 10.1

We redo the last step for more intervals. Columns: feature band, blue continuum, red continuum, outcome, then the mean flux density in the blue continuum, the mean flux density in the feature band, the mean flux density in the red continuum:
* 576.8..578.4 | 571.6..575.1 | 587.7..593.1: 0.043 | 10.2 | 9.84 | 9.77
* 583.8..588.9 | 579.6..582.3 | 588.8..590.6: -0.302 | 10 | 10.5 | 9.81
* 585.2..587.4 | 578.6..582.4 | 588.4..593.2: -0.205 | 10.1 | 10.9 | 9.79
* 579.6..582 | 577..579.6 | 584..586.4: 0.073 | 10.1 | 10.1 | 10.9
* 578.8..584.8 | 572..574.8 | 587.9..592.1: -0.192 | 10.3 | 10.3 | 9.72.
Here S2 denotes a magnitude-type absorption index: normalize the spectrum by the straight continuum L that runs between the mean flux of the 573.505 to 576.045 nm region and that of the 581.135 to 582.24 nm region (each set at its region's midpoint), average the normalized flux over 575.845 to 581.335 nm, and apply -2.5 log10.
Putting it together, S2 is 0.01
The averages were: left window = 10.2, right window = 9.96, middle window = 9.93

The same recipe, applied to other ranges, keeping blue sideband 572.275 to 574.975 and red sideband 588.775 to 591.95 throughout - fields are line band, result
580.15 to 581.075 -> 0.006 mag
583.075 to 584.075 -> -0.064 mag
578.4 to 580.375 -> -0.022 mag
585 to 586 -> -0.111 mag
